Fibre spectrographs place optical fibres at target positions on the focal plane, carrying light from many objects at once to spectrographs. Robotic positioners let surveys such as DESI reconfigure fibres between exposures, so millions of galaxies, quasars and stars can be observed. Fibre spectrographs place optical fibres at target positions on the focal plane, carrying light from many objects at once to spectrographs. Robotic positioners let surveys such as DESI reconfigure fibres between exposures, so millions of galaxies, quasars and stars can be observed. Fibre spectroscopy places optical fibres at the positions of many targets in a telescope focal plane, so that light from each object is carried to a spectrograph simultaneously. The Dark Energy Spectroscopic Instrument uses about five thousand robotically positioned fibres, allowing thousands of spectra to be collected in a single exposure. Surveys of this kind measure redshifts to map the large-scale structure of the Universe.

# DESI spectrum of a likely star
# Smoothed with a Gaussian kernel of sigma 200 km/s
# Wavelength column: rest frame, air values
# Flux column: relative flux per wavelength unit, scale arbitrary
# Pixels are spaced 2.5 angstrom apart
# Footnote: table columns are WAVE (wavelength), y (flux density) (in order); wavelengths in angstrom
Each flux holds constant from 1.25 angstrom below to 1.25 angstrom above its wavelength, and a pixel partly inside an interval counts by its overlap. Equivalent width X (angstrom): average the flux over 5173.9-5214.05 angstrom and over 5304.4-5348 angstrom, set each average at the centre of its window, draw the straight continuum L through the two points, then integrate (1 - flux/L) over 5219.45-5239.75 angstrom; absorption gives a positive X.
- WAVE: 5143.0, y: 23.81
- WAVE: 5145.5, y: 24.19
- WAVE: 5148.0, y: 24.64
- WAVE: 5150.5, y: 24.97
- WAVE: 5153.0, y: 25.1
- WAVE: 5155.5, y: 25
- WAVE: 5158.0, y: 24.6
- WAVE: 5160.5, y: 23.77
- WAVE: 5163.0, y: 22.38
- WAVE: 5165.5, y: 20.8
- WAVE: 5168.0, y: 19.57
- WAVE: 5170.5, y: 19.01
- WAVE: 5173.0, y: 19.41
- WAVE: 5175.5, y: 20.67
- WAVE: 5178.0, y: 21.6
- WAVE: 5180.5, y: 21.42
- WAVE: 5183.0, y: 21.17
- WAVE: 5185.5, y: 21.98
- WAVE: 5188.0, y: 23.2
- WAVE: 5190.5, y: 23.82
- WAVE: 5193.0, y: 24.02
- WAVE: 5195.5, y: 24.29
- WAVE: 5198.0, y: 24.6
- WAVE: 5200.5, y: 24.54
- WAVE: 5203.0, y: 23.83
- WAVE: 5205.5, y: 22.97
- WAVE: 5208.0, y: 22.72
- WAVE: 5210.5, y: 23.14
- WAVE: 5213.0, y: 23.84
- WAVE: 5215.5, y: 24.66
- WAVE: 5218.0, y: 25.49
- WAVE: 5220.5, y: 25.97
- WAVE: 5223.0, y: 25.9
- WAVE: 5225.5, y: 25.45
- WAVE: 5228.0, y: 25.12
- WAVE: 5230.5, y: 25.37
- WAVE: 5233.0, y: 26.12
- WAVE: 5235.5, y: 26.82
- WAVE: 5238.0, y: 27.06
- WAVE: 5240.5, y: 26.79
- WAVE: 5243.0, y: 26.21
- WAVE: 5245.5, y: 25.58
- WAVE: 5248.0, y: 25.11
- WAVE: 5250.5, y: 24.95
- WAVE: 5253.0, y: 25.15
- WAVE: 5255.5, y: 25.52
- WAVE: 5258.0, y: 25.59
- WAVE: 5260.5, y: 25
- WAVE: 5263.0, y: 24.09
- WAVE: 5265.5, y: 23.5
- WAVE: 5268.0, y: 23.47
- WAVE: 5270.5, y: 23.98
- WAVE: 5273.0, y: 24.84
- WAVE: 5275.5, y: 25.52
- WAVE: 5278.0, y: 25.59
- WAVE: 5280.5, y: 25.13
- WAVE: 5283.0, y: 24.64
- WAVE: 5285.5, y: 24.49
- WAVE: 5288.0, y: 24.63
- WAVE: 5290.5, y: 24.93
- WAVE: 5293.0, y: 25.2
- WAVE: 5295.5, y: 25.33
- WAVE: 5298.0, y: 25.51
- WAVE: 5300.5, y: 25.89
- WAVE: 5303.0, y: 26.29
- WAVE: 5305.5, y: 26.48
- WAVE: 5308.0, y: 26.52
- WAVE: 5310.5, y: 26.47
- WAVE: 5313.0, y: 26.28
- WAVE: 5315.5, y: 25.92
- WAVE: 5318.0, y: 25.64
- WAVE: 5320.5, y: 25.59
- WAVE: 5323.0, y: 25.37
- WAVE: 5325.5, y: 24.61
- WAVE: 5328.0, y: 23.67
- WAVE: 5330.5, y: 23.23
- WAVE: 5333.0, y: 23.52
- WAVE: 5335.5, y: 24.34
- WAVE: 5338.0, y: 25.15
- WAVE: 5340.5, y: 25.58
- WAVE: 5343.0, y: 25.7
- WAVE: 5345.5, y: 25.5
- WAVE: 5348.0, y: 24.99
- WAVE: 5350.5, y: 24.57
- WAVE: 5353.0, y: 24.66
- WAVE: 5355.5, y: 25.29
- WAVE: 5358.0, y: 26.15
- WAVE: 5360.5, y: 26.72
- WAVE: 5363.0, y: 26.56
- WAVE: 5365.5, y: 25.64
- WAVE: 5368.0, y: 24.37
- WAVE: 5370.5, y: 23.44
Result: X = -2.1 angstrom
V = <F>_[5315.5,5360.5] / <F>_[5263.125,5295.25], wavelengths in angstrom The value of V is 1.01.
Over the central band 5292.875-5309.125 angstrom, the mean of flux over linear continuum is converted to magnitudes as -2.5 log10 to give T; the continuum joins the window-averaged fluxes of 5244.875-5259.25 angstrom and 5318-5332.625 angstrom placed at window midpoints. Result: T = -0.05 mag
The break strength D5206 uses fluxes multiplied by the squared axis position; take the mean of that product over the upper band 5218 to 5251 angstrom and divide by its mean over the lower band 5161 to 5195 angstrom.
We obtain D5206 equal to 1.23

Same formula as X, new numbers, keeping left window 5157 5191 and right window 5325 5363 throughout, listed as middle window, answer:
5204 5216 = -0.6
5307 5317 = -0.8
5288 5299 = -0.5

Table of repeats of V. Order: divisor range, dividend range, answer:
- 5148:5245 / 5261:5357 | 1.05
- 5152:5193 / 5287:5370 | 1.14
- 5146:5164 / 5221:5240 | 1.07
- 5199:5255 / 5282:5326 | 1.02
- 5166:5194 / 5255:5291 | 1.15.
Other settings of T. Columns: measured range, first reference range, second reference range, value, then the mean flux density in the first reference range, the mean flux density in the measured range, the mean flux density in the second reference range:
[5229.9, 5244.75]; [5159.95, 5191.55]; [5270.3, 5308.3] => -0.13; 21.4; 26.4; 25.3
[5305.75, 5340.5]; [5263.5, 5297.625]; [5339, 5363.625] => 0.00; 24.7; 25.2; 25.5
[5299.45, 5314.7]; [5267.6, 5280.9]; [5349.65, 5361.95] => -0.05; 24.8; 26.3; 25.5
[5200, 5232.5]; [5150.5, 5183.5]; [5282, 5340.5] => -0.07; 22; 24.6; 25.2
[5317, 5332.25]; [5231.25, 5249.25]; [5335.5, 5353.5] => 0.03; 26.2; 24.6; 25.1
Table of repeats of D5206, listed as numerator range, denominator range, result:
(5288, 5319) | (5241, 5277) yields 1.05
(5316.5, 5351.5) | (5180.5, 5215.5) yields 1.12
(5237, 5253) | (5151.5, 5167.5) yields 1.14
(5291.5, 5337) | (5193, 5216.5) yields 1.11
